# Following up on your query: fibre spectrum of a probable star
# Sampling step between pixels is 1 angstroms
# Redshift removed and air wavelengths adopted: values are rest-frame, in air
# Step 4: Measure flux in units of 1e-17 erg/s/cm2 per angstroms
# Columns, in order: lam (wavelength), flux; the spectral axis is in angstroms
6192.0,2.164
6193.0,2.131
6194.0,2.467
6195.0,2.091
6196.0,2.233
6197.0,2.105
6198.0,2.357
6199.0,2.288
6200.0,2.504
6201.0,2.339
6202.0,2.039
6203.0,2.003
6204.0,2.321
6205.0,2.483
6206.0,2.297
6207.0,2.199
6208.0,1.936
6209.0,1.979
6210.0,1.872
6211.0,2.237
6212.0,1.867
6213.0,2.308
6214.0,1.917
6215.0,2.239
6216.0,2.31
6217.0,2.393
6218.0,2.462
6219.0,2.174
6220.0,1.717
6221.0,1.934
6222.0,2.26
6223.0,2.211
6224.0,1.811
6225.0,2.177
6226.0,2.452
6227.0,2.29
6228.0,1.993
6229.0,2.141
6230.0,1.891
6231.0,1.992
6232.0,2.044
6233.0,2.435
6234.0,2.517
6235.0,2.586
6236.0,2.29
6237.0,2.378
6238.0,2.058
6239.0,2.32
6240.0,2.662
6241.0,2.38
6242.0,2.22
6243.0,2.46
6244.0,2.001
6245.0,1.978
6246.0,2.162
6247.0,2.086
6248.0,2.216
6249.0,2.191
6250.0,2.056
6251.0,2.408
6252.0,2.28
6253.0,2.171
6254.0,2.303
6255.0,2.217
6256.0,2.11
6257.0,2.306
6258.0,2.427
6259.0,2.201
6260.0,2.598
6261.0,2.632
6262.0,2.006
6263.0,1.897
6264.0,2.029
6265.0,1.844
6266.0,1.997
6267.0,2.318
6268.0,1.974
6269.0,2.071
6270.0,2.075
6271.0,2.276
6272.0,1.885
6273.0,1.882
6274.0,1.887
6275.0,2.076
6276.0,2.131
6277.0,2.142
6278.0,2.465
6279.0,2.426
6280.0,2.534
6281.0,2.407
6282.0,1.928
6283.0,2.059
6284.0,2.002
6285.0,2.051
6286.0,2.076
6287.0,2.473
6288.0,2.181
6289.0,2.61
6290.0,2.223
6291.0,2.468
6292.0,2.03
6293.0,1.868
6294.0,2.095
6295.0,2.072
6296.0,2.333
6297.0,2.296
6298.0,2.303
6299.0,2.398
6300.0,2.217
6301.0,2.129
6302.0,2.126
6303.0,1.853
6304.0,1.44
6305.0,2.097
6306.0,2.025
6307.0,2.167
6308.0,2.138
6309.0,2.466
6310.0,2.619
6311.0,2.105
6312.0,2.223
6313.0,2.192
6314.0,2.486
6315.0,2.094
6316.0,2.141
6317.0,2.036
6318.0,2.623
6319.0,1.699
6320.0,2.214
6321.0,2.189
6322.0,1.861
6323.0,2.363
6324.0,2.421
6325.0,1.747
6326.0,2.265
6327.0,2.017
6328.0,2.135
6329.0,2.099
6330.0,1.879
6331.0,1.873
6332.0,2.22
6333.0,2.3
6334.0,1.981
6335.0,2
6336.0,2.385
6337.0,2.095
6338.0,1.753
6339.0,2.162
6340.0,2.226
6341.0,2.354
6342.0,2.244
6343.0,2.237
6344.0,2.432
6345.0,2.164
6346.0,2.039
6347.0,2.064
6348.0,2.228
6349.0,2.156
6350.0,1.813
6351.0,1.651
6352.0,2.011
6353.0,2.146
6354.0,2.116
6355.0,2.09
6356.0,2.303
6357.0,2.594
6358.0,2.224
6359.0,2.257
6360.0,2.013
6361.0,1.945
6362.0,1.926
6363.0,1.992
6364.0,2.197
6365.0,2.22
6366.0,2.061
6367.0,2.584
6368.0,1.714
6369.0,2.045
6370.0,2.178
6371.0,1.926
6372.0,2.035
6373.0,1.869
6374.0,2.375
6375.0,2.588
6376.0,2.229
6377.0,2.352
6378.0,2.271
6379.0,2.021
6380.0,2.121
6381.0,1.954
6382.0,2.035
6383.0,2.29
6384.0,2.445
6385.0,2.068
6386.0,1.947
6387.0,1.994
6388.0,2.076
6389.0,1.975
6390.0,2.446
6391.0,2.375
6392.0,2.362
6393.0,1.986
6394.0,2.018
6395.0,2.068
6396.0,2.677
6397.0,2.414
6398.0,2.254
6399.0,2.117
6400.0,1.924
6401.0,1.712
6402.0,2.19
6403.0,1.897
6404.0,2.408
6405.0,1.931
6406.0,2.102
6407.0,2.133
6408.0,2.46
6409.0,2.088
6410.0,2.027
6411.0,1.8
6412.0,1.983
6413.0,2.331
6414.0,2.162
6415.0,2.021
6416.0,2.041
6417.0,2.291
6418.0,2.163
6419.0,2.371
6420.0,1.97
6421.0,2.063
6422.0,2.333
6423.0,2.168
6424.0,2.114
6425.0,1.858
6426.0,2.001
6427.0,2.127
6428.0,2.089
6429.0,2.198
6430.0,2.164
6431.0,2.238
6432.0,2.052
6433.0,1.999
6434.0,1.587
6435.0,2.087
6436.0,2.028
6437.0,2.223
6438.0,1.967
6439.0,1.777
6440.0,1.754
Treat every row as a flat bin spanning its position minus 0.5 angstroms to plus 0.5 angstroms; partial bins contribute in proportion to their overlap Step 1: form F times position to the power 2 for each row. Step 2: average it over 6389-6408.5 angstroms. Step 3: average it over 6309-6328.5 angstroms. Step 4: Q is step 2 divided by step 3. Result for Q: 1.0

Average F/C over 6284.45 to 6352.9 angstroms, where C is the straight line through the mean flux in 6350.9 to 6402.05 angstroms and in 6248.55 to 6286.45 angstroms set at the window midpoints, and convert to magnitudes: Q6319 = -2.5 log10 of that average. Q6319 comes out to 0.01 mag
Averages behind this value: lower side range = 2.17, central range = 2.15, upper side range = 2.15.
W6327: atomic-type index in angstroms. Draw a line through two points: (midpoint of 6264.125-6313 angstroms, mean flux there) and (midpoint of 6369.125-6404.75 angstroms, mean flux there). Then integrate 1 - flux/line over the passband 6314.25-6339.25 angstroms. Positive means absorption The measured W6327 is 0.58 angstroms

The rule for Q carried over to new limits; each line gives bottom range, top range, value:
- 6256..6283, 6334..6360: 1.01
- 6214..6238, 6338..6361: 1.02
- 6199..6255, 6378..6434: 1.02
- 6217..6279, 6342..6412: 1.02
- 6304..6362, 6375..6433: 1.02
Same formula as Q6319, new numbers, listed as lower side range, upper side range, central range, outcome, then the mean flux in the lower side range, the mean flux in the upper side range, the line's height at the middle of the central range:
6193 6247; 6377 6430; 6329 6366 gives 0.02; 2.2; 2.13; 2.15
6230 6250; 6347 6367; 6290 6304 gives 0.02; 2.25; 2.11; 2.18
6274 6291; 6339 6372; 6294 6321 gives 0.01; 2.23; 2.13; 2.2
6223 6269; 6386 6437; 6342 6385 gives 0.00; 2.21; 2.12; 2.14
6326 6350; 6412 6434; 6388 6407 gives -0.02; 2.13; 2.12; 2.12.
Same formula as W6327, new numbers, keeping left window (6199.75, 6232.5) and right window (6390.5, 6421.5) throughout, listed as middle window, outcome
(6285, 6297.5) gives -0.5 angstroms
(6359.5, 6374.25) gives 0.5 angstroms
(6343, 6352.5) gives 0.3 angstroms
